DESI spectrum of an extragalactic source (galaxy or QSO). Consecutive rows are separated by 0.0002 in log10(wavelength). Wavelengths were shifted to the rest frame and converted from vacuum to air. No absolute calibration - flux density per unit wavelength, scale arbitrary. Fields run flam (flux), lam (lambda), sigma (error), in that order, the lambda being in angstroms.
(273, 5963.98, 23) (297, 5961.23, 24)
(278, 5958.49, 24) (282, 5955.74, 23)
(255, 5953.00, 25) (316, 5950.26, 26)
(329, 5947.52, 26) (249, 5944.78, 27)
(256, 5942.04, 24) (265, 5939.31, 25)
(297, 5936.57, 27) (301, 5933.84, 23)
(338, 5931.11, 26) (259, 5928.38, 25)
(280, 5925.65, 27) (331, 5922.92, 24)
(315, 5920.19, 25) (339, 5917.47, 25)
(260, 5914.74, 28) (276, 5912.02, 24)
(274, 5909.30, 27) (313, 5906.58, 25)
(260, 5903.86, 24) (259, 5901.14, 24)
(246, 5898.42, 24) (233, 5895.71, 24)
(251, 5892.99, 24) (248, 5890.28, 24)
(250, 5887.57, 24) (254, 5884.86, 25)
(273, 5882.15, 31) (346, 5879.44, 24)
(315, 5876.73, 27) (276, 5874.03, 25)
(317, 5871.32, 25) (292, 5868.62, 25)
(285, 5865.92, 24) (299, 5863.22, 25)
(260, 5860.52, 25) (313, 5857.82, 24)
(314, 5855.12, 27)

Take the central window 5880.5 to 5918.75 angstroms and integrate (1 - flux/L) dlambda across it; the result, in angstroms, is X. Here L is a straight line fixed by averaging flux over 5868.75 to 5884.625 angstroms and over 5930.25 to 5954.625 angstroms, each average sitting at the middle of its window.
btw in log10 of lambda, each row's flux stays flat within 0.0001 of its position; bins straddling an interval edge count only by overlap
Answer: 3.7 angstroms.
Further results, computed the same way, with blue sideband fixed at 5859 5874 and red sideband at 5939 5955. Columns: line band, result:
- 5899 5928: -0.5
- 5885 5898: 1.8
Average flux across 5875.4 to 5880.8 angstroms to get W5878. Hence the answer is 330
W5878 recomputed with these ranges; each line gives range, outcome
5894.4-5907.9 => 262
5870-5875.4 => 296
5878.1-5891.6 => 274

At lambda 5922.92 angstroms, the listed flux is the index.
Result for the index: 331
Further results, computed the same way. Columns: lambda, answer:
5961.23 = 297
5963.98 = 273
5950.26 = 316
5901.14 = 259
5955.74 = 282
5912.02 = 276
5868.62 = 292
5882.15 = 273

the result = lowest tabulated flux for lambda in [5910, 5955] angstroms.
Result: 249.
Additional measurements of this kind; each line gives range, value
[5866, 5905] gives 233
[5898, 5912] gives 246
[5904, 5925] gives 260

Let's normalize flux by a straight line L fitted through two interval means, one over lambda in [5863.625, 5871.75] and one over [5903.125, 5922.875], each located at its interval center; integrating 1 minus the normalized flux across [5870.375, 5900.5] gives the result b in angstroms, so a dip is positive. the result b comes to 2.3 angstroms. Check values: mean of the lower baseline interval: 296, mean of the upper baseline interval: 295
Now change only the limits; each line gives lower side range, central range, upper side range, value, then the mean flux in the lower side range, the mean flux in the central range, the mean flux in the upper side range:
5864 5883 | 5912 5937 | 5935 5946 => -2.30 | 301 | 301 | 268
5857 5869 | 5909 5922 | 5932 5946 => -0.73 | 289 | 296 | 276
